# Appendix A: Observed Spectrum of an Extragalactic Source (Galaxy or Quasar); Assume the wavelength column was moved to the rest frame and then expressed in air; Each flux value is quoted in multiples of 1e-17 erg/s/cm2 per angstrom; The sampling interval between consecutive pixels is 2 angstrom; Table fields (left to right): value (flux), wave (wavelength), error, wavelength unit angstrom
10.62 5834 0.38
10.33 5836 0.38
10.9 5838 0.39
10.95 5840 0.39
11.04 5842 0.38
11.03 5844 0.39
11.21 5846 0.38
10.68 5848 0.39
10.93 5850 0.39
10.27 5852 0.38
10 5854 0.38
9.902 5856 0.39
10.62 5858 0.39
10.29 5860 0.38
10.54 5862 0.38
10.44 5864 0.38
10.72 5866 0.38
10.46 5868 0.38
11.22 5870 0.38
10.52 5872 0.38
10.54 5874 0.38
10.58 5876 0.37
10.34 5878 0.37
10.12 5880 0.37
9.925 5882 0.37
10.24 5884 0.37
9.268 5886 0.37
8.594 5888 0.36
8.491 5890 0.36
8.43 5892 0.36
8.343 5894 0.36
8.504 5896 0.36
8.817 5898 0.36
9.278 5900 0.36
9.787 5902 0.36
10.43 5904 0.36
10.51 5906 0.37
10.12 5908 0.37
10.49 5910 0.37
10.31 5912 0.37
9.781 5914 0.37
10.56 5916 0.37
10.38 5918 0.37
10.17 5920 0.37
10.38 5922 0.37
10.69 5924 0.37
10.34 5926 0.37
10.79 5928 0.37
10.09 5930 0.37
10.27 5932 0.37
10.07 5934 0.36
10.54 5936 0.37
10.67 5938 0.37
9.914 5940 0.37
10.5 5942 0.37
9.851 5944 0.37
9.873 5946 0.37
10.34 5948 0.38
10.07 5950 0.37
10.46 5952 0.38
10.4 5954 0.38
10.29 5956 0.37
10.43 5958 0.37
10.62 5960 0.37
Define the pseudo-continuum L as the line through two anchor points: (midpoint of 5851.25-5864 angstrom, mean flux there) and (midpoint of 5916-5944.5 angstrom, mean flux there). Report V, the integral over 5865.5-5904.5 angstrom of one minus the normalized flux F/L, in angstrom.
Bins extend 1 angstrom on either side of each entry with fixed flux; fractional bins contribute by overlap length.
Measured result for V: 2.3 angstrom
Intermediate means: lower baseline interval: 10.3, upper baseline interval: 10.3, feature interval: 9.71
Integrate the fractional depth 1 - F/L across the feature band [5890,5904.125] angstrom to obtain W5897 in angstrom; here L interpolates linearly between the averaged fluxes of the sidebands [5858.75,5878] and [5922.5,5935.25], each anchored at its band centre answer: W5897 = 2.1 angstrom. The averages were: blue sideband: 10.6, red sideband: 10.4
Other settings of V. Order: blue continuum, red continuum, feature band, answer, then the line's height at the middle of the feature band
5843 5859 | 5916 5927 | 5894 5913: 1.3 angstrom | 10.5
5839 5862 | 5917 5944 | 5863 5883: 0.1 angstrom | 10.5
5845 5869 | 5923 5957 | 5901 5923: 0.2 angstrom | 10.4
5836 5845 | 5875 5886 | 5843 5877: -0.2 angstrom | 10.5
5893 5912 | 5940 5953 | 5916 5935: -0.9 angstrom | 9.91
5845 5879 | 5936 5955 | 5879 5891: 1.2 angstrom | 10.5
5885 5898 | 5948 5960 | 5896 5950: -3.8 angstrom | 9.5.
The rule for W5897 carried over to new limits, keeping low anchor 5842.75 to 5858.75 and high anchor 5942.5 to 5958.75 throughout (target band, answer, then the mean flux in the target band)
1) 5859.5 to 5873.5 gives -0.1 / 10.6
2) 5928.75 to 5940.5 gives 0.0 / 10.3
